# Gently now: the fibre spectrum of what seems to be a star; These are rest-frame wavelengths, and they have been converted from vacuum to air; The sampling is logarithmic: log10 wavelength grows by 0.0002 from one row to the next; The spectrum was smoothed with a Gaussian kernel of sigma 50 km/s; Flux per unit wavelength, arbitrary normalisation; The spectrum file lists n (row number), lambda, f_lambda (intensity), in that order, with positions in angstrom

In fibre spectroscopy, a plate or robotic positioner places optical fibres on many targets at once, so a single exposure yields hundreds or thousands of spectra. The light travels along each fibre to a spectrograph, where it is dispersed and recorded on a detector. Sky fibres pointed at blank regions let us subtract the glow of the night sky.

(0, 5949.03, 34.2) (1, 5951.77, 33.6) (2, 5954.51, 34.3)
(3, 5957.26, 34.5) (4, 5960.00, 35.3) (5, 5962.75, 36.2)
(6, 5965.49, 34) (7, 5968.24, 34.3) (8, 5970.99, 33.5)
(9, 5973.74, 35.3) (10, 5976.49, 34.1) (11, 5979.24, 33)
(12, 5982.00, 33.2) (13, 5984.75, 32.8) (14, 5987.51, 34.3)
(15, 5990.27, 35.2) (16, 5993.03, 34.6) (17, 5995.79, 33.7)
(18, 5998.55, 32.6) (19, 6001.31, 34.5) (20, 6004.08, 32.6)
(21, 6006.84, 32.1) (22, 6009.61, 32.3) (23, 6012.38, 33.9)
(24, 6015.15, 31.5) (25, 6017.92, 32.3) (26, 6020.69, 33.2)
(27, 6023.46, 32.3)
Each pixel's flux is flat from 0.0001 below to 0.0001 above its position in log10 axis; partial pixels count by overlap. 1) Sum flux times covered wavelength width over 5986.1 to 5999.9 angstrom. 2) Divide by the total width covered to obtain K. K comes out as 34.1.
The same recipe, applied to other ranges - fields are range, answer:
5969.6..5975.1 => 34.4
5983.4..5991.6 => 34.1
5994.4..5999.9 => 33.2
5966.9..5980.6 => 34.1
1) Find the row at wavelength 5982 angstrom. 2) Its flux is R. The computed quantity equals 33.2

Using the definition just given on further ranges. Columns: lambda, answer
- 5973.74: 35.3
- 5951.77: 33.6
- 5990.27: 35.2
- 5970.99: 33.5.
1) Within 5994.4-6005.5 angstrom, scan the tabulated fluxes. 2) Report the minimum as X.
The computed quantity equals 32.6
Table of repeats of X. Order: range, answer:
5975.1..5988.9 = 32.8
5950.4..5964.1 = 33.6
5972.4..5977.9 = 34.1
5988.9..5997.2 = 33.7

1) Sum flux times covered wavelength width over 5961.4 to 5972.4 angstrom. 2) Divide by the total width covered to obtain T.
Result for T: 34.5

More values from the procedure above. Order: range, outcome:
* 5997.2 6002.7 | 33.5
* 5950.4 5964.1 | 34.8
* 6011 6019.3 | 32.6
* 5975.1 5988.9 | 33.5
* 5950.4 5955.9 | 33.9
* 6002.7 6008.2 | 32.4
